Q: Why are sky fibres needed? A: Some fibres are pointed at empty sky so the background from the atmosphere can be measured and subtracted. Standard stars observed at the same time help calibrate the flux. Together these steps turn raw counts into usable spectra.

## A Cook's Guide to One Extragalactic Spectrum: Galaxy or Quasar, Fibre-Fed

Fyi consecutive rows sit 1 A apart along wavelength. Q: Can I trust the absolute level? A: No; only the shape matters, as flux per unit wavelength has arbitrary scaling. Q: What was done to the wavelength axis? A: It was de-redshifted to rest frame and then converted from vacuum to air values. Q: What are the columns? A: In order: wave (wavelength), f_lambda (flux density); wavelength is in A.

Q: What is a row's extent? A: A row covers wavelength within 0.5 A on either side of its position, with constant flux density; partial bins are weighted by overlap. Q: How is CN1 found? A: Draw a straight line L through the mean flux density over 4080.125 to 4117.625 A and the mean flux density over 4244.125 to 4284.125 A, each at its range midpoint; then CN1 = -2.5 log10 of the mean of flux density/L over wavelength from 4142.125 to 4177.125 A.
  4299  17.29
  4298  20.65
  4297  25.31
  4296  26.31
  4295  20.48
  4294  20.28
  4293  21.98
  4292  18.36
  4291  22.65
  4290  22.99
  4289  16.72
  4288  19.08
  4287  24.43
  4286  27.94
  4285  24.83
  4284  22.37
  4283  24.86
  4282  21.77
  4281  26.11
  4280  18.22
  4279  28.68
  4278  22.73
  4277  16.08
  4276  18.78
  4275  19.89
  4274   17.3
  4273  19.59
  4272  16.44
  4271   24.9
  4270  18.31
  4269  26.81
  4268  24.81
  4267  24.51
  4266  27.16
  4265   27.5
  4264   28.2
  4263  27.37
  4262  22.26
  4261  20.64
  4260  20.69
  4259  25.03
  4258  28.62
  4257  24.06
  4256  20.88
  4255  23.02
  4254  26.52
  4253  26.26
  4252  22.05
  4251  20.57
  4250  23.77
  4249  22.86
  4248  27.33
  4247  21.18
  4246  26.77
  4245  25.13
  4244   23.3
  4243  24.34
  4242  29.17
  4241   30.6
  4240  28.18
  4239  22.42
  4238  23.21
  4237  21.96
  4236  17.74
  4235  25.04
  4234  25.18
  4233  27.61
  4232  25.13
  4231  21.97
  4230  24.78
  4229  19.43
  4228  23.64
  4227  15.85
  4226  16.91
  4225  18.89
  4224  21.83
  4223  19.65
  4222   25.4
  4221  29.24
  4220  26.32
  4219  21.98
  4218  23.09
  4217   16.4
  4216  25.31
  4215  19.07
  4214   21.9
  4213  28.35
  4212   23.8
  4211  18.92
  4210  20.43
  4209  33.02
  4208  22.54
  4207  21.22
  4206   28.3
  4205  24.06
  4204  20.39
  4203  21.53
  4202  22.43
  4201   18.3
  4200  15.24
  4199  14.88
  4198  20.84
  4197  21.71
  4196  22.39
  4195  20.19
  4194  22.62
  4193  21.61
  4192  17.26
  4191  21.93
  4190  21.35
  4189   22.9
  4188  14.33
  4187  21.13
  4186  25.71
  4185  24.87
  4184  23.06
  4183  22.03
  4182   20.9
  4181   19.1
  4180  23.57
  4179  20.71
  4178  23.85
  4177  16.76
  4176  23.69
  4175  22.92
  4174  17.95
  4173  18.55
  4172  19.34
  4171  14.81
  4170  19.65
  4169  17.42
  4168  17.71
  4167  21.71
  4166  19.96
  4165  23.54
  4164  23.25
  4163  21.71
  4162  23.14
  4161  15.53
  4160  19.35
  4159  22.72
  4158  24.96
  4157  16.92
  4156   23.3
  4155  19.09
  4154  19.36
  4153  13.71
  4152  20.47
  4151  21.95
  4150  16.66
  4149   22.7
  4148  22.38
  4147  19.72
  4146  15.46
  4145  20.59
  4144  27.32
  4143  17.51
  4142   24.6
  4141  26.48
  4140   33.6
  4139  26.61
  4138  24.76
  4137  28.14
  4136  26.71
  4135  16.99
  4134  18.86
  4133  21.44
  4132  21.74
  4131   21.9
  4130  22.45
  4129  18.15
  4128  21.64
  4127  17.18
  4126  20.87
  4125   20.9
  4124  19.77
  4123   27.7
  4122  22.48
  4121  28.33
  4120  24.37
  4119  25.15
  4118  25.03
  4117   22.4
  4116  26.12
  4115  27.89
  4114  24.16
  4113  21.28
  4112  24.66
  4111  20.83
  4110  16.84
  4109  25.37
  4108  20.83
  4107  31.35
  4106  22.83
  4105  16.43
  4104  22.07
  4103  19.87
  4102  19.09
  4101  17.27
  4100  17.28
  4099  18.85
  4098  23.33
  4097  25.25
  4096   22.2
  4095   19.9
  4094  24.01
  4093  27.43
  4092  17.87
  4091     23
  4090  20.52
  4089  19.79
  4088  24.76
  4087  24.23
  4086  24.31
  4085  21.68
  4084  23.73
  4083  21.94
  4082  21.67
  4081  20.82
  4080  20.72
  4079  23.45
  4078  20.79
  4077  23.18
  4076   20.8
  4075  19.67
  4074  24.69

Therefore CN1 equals 0.13 mag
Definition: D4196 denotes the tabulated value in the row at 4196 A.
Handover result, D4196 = 22.39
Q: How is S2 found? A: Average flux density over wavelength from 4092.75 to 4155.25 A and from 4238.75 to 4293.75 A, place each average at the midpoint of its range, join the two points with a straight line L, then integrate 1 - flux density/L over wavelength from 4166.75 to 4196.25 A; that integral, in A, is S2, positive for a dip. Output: 2.7 A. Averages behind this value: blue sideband 22.2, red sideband 23.4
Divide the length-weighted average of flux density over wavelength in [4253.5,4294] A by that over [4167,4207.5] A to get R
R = 1.1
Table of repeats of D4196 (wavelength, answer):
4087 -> 24.23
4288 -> 19.08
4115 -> 27.89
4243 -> 24.34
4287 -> 24.43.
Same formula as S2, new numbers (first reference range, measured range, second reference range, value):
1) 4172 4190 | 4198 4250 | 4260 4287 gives -2.1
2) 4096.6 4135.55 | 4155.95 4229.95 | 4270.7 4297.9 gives 2.1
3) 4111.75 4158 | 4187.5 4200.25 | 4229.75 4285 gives 1.7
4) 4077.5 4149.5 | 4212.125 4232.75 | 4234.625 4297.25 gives 0.6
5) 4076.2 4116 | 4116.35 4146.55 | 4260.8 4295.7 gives -1.1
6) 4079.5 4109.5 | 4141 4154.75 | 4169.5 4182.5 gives 0.2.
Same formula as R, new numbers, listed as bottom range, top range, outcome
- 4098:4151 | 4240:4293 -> 1.04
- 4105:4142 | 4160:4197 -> 0.89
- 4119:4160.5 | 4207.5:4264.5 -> 1.07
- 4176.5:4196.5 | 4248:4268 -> 1.14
